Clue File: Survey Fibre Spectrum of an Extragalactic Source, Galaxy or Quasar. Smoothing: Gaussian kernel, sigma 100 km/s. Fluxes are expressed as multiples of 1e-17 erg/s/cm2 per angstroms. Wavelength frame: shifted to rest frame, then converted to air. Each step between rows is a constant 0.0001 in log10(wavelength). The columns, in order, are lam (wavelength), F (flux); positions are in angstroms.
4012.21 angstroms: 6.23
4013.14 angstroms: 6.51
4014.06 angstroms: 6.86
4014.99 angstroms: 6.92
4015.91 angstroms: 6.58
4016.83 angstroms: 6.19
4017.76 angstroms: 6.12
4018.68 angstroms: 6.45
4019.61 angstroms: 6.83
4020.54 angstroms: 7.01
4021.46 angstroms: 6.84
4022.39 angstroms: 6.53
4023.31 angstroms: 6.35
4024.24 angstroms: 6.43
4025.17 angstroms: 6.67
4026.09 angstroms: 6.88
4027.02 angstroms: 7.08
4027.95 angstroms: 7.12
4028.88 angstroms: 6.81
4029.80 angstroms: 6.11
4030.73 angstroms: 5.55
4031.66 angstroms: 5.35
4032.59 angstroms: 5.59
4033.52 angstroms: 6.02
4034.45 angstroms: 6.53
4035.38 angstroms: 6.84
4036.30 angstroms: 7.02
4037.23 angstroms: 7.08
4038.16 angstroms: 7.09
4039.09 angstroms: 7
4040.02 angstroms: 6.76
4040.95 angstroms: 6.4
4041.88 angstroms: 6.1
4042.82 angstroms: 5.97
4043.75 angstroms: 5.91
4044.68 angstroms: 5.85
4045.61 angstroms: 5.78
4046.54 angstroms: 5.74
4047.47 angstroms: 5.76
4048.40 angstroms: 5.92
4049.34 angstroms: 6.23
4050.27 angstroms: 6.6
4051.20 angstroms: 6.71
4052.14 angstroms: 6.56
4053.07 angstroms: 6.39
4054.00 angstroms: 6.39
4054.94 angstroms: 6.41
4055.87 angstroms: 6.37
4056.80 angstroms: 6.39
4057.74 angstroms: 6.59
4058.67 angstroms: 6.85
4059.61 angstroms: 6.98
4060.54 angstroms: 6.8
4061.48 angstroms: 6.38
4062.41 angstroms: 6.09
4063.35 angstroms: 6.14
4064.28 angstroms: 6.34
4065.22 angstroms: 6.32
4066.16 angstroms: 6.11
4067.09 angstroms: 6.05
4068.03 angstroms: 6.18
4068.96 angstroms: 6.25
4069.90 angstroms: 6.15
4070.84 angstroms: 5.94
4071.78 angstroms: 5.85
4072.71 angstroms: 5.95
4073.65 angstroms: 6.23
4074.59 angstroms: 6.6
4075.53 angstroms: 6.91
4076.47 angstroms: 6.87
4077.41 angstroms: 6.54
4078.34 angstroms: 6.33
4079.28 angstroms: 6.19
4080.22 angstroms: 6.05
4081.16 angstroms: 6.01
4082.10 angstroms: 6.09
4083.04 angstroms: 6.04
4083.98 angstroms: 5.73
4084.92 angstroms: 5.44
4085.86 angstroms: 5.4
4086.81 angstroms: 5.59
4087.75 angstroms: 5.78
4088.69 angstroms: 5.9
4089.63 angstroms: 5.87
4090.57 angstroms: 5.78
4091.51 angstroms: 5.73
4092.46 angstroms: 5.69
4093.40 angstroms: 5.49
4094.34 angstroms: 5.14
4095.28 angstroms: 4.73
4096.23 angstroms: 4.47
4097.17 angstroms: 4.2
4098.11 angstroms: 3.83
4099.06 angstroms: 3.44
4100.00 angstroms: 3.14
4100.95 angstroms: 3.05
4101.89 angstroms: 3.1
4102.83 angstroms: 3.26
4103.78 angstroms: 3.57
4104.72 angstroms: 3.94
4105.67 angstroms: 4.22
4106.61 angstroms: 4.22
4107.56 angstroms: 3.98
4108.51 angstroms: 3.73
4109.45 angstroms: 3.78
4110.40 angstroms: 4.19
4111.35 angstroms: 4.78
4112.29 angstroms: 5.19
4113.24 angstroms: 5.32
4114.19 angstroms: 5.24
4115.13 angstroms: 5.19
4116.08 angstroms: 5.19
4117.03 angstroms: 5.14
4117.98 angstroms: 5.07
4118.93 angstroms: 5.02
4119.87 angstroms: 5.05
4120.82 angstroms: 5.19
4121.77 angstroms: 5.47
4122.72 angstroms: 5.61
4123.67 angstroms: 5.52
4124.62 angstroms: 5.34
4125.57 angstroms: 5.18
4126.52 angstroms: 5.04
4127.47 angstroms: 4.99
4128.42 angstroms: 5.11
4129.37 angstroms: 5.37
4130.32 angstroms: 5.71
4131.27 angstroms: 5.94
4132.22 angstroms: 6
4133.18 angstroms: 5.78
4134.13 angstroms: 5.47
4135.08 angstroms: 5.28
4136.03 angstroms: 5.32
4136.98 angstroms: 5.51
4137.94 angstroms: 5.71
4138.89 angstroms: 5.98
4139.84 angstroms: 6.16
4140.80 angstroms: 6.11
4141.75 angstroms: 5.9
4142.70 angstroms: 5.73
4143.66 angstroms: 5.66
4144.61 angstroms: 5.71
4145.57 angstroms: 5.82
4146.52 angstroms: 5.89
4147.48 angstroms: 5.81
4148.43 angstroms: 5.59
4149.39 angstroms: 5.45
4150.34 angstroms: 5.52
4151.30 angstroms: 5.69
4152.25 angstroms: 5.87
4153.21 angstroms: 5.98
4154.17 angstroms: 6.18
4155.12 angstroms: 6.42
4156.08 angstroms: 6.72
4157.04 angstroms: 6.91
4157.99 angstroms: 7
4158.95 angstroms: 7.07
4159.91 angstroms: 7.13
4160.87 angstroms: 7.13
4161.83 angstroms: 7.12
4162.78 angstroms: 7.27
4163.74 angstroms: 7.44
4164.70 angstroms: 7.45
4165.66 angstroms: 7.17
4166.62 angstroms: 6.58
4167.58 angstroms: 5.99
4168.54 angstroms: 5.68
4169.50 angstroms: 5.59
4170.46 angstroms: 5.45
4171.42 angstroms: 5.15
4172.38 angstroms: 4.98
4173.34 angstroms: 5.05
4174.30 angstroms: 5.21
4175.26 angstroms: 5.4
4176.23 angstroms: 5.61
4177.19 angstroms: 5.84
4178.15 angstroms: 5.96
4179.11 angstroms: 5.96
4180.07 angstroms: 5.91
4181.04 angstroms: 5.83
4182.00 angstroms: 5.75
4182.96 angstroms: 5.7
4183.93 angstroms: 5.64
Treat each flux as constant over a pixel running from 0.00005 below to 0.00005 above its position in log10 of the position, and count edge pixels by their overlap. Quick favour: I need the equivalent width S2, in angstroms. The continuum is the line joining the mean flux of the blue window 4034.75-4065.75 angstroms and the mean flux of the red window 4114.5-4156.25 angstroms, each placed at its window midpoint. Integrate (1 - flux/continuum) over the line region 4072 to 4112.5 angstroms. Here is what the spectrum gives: 6.4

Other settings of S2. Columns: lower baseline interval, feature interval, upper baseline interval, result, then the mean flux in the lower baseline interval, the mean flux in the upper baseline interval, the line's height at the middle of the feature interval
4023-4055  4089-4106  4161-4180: 5.0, 6.37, 6.07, 6.23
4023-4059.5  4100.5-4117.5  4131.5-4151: 4.7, 6.39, 5.72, 5.94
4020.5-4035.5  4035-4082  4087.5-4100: -4.9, 6.43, 5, 5.76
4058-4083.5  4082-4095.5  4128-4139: 1.0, 6.31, 5.59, 6.1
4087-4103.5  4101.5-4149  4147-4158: 2.2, 4.63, 6.06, 5.38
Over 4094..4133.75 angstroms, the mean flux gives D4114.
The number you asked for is 4.7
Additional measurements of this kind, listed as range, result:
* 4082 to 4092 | 5.74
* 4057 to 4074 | 6.29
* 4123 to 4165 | 5.99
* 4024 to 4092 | 6.26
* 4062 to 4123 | 5.27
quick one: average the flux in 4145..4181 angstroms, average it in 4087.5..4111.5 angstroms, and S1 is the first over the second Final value 1.39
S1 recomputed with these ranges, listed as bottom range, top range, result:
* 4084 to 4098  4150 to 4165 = 1.25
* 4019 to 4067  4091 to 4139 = 0.76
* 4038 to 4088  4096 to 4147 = 0.80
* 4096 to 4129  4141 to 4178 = 1.35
